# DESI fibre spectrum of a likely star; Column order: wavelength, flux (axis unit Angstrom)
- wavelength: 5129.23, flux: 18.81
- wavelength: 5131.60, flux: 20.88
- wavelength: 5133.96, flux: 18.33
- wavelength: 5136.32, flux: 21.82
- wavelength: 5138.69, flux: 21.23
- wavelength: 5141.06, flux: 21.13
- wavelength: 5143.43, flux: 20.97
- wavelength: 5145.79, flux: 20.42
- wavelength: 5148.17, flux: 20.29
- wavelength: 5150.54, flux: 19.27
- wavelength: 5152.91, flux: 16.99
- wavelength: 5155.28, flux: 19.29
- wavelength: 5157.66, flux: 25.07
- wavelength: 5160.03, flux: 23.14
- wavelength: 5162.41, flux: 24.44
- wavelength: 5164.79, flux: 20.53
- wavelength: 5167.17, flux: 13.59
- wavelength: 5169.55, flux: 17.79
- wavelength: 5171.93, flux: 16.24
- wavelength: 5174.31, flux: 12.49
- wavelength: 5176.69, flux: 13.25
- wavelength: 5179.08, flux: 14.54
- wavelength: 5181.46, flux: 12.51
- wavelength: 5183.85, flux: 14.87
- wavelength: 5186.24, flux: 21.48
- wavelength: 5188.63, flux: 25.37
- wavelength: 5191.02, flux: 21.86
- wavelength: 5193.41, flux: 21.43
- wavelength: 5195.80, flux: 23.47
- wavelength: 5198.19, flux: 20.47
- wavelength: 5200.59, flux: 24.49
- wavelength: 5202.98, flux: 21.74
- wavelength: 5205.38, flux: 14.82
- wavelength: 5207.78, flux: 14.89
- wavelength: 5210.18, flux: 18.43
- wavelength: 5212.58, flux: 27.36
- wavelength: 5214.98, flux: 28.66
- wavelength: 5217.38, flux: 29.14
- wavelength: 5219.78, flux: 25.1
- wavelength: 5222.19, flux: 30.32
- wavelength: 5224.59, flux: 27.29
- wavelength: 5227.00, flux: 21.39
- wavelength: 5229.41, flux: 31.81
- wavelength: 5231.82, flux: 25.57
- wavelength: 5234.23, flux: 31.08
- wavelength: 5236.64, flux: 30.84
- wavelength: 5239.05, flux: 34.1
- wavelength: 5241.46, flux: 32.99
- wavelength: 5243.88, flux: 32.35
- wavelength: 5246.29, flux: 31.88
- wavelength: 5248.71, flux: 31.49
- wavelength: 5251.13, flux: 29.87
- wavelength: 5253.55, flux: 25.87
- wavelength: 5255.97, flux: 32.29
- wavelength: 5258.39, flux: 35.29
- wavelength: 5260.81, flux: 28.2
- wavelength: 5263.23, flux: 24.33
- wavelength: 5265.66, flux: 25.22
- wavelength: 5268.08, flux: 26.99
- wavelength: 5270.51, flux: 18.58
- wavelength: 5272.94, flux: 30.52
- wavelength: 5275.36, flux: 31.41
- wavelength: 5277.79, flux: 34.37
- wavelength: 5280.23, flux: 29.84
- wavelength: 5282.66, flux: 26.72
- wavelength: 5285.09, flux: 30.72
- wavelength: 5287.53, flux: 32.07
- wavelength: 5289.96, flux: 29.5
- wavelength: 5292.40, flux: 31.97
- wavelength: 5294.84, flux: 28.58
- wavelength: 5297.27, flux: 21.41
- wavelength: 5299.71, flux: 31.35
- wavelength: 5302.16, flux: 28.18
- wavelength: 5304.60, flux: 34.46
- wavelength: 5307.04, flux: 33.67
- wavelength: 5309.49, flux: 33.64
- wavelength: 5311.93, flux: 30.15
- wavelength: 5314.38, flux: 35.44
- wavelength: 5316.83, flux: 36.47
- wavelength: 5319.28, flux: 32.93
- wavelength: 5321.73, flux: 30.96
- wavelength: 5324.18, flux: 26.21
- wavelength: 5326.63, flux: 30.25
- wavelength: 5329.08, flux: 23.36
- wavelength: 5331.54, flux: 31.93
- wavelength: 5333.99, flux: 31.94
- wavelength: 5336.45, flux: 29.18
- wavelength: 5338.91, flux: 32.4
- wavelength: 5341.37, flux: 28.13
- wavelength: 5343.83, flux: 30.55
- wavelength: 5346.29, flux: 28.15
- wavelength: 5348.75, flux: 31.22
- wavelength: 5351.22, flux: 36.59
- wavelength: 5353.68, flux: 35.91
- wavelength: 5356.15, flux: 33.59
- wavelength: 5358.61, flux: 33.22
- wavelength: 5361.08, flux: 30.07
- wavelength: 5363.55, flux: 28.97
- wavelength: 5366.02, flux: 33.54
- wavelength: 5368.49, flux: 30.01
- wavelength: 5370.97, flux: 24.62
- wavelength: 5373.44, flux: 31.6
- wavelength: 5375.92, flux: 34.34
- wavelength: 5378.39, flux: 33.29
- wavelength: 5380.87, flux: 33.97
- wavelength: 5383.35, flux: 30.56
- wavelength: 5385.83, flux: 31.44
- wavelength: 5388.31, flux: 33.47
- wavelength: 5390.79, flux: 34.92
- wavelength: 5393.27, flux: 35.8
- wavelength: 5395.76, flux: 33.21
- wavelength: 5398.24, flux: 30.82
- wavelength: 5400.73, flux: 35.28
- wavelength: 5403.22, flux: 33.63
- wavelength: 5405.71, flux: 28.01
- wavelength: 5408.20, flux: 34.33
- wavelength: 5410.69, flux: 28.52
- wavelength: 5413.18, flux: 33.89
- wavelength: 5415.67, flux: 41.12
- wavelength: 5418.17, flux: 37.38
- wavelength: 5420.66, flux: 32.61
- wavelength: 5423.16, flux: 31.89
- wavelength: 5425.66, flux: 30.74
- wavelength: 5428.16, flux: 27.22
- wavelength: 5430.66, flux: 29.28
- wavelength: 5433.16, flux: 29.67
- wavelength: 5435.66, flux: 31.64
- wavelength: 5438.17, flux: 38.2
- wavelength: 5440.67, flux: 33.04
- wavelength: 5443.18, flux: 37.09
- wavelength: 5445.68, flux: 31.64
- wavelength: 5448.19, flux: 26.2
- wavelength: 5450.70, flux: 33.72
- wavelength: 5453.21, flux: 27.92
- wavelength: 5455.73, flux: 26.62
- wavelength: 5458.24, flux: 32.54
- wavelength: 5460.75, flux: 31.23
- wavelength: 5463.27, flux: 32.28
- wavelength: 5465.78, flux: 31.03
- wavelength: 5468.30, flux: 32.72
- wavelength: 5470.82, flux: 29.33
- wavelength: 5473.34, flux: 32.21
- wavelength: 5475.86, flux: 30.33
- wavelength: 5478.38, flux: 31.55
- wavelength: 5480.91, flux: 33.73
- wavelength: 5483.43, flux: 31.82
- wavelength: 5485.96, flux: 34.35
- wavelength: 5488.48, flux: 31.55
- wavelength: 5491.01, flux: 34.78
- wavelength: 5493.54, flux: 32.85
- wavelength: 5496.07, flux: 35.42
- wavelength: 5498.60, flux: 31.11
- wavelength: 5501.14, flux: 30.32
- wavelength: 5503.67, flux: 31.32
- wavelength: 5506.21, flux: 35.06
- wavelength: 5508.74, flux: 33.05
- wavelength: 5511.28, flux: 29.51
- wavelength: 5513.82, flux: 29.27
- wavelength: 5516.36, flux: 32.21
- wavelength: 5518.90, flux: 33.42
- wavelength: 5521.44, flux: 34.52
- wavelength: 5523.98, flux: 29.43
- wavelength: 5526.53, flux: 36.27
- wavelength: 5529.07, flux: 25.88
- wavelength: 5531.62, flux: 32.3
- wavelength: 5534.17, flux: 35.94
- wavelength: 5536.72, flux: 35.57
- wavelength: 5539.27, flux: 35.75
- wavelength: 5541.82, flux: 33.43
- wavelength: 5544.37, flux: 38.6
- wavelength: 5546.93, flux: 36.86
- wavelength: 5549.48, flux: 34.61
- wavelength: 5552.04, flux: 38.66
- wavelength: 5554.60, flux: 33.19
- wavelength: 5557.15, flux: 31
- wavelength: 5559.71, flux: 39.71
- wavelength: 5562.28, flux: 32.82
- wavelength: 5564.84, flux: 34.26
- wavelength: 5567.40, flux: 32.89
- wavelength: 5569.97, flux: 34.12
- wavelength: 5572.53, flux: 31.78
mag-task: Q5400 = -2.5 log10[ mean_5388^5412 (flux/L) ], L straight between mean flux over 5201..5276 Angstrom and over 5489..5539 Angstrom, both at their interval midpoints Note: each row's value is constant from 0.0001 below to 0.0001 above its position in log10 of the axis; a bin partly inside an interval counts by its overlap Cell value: -0.08 mag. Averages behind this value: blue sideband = 27.4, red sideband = 32.6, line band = 32.8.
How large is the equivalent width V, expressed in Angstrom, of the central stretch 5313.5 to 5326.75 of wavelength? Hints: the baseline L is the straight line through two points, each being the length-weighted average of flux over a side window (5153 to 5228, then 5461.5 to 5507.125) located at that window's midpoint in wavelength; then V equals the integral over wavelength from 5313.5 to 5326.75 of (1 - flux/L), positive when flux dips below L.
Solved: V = -3.21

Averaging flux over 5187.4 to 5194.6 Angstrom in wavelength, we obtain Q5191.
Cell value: 22.9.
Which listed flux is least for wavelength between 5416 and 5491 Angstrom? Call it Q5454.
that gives 26.2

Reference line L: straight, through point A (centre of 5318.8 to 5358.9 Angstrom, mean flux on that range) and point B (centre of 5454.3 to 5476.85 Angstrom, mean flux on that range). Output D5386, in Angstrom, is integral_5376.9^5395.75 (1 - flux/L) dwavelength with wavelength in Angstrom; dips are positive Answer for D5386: -1.5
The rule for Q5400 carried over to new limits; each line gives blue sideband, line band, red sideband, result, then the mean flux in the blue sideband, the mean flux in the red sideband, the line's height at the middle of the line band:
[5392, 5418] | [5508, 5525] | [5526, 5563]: 0.09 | 33.6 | 34.7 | 34.5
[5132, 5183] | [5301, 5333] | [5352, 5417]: -0.11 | 18.7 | 32.7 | 28.5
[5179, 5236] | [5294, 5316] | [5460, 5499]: -0.17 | 23.1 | 32.3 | 26.4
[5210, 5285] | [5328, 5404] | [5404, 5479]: -0.04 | 28.9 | 31.8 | 30.7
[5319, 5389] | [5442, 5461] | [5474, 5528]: 0.04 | 31.1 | 32.4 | 32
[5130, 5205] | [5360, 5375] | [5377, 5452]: 0.01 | 19.6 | 32.8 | 30.3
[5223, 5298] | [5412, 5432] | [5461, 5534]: -0.06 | 29.2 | 32.1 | 31.2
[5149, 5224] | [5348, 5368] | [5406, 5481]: -0.17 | 20.5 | 31.9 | 28.1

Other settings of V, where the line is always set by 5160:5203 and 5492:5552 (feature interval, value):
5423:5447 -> -1.9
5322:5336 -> -2.1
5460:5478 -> -0.2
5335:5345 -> -1.7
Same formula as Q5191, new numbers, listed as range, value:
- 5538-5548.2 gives 36.2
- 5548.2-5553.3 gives 36.6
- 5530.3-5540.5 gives 34.8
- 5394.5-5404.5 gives 33.2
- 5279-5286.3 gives 29.1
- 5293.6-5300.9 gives 27.1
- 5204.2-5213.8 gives 18.9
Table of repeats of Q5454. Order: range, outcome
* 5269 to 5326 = 18.58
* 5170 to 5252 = 12.49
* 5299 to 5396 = 23.36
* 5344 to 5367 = 28.15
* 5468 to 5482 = 29.33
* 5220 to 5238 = 21.39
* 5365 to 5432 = 24.62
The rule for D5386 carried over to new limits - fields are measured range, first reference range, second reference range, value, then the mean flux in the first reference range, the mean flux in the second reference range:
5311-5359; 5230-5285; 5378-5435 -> -0.4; 29.6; 32.6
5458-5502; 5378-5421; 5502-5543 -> 1.0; 33.5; 32.7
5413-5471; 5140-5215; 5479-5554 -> -3.4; 19.6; 33.3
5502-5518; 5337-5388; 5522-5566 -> 1.0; 31.6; 34.4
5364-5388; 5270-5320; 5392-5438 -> 0.4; 30.7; 32.6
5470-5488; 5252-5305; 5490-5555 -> 0.4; 28.9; 33.4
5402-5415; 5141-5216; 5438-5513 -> -1.3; 19.7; 32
